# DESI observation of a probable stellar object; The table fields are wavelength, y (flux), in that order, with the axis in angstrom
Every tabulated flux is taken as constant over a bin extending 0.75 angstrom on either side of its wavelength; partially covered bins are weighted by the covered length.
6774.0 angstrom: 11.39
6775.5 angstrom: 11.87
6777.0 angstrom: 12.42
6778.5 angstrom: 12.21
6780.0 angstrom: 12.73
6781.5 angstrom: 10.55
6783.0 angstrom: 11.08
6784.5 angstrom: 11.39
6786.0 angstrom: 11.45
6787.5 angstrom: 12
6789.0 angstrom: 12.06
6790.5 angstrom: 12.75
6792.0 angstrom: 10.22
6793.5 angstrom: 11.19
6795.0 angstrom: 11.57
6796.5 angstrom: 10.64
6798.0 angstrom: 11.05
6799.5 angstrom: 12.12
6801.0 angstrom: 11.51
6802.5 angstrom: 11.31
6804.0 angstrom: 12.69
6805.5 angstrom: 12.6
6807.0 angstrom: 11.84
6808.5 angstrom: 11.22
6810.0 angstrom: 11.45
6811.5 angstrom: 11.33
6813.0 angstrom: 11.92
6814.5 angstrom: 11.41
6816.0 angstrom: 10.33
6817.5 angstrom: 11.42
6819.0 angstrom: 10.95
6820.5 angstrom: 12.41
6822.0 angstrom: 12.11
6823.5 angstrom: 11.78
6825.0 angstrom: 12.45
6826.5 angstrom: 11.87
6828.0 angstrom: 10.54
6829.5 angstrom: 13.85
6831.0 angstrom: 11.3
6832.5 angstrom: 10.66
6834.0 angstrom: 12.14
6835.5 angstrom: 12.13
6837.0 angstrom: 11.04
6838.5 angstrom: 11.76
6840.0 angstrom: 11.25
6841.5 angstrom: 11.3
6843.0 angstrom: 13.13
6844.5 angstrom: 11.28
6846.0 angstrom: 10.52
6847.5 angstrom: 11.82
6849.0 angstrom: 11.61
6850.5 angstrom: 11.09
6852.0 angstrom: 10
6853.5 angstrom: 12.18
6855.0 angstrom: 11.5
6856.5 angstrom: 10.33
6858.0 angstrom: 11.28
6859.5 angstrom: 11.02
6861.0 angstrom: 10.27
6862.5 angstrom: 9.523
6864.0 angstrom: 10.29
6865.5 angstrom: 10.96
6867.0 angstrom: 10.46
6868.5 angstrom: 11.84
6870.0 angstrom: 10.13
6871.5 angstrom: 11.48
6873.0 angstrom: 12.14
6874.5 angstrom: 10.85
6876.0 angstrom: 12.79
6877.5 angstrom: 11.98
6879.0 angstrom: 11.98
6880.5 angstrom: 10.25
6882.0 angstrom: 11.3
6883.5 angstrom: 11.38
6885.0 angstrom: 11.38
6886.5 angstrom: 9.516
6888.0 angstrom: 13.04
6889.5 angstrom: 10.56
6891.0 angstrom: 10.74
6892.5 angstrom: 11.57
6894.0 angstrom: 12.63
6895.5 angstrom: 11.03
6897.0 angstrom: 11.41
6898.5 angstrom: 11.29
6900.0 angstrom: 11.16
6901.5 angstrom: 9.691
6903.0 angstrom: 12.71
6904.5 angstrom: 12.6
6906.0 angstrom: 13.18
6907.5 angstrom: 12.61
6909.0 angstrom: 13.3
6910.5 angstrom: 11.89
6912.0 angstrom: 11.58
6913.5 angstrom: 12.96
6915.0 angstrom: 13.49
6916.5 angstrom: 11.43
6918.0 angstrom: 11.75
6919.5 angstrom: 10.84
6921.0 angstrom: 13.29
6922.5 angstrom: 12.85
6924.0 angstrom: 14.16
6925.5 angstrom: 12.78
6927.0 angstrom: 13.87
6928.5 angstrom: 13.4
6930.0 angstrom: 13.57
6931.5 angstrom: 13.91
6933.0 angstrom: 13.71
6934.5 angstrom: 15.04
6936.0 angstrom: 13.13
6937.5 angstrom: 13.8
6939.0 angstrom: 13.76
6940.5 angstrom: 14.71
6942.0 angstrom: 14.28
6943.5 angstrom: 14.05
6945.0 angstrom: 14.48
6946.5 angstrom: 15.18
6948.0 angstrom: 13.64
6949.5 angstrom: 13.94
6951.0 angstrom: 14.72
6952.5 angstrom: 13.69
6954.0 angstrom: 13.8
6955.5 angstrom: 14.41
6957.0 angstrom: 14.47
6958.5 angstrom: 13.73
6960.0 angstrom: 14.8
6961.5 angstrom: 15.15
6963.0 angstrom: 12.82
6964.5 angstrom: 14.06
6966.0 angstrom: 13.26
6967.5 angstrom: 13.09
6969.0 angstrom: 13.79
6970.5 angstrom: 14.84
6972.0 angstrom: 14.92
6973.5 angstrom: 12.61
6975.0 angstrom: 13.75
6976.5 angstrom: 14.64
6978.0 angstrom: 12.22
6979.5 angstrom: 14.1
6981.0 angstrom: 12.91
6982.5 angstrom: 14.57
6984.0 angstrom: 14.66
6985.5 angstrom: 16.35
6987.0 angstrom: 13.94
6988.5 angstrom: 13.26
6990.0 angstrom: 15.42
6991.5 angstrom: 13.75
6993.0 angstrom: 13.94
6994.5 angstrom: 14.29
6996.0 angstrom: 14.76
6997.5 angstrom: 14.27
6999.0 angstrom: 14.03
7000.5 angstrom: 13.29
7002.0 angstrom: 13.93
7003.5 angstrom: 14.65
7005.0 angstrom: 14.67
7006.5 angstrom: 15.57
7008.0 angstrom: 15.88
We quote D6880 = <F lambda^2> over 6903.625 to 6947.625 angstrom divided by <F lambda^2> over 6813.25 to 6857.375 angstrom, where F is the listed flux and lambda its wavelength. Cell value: 1.18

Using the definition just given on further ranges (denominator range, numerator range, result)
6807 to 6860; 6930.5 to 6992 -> 1.27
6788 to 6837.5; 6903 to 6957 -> 1.19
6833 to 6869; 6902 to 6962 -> 1.24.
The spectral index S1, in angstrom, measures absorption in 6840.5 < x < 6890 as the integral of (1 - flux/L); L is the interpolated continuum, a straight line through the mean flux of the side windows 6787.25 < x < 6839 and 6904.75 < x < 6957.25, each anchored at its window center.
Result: 5.0 angstrom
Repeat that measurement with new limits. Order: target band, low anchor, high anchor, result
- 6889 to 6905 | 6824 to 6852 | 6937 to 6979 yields 1.8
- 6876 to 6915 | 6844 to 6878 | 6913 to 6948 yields 1.8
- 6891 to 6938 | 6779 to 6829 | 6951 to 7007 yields 2.3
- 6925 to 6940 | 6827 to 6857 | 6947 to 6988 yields -0.5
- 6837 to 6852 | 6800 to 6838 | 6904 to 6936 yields 0.7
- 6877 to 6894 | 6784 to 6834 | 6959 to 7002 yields 1.9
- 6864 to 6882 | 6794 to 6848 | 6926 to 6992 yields 1.8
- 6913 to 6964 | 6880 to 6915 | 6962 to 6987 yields -3.2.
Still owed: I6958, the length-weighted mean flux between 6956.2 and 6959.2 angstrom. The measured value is 14.1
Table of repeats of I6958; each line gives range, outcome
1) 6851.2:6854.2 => 11.1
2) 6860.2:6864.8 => 10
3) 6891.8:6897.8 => 11.7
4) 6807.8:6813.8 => 11.5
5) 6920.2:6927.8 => 13.4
